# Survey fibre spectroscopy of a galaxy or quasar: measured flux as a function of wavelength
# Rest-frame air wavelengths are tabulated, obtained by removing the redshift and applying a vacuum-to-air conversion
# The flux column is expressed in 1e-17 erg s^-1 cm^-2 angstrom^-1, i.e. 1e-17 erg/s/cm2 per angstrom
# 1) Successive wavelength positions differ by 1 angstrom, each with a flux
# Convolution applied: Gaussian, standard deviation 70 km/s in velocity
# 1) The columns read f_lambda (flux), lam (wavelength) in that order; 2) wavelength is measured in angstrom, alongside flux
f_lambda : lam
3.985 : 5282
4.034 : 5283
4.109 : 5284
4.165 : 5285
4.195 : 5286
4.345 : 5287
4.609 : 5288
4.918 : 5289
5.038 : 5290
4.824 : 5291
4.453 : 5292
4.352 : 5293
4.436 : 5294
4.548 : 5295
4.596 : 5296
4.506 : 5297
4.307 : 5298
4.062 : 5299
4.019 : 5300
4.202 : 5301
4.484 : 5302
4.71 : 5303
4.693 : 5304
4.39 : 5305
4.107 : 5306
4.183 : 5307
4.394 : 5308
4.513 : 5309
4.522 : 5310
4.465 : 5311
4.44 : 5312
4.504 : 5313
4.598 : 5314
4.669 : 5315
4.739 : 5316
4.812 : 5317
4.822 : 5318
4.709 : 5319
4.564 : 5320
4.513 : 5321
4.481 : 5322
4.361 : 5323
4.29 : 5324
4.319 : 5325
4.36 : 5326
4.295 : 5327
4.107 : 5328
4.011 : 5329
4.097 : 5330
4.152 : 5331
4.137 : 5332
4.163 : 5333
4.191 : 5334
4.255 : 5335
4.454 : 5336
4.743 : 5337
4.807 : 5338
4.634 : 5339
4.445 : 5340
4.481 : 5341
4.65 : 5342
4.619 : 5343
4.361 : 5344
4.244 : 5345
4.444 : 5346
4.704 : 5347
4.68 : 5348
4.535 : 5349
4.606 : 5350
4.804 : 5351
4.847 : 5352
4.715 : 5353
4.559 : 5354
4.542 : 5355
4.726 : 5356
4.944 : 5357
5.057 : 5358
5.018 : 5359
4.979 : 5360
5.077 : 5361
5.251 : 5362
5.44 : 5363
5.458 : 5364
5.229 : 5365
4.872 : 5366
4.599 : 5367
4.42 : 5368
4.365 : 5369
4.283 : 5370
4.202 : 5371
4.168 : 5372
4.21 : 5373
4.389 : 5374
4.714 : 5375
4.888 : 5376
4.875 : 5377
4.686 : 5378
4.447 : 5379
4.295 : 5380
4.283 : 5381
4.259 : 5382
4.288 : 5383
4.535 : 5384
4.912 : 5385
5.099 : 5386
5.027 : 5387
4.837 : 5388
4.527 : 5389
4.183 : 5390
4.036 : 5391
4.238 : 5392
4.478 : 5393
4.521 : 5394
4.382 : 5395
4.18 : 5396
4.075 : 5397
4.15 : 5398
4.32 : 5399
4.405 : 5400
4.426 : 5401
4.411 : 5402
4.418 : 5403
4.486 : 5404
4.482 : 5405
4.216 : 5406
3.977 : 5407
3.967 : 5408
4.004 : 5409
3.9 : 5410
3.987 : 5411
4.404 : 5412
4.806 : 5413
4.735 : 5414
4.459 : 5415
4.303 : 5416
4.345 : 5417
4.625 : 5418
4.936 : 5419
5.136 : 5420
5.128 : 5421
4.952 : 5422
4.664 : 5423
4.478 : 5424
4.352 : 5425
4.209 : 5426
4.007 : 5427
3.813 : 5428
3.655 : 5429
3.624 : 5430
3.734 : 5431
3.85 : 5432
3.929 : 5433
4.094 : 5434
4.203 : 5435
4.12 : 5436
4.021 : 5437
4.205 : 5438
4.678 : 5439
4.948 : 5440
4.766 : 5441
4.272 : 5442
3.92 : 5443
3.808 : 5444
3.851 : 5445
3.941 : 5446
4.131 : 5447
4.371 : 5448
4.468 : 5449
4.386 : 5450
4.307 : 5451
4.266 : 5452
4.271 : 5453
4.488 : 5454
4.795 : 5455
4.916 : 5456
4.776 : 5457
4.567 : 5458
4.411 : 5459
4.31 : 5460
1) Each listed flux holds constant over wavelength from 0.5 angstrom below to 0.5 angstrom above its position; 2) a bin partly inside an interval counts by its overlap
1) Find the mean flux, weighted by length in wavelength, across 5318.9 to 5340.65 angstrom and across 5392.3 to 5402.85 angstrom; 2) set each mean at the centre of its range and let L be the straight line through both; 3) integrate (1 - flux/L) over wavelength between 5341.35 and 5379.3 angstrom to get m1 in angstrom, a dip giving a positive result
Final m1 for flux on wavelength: -3.1 angstrom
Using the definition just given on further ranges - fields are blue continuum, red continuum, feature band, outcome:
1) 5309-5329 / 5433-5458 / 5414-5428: -0.6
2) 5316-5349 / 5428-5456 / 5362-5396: -1.9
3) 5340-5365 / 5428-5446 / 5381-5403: 0.1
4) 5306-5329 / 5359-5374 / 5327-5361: 0.6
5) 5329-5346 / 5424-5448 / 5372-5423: -3.0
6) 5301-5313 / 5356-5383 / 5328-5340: 0.6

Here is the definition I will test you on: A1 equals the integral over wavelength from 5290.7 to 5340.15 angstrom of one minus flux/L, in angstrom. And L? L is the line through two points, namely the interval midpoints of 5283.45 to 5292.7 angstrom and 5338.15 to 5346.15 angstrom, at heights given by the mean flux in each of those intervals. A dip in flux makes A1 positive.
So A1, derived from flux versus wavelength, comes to 0.86 angstrom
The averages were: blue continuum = 4.51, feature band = 4.43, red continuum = 4.5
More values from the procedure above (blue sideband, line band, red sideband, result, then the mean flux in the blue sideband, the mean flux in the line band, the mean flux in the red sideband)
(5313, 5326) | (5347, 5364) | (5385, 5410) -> -1.5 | 4.56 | 4.87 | 4.37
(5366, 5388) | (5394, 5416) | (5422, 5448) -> 0.3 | 4.54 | 4.3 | 4.15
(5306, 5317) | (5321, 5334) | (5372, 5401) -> 0.7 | 4.5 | 4.24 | 4.47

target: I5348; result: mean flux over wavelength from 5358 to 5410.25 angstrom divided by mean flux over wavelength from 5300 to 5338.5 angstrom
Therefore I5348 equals 1.02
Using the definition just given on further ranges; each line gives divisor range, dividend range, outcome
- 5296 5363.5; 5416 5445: 0.95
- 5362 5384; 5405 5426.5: 0.97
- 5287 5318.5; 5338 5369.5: 1.05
